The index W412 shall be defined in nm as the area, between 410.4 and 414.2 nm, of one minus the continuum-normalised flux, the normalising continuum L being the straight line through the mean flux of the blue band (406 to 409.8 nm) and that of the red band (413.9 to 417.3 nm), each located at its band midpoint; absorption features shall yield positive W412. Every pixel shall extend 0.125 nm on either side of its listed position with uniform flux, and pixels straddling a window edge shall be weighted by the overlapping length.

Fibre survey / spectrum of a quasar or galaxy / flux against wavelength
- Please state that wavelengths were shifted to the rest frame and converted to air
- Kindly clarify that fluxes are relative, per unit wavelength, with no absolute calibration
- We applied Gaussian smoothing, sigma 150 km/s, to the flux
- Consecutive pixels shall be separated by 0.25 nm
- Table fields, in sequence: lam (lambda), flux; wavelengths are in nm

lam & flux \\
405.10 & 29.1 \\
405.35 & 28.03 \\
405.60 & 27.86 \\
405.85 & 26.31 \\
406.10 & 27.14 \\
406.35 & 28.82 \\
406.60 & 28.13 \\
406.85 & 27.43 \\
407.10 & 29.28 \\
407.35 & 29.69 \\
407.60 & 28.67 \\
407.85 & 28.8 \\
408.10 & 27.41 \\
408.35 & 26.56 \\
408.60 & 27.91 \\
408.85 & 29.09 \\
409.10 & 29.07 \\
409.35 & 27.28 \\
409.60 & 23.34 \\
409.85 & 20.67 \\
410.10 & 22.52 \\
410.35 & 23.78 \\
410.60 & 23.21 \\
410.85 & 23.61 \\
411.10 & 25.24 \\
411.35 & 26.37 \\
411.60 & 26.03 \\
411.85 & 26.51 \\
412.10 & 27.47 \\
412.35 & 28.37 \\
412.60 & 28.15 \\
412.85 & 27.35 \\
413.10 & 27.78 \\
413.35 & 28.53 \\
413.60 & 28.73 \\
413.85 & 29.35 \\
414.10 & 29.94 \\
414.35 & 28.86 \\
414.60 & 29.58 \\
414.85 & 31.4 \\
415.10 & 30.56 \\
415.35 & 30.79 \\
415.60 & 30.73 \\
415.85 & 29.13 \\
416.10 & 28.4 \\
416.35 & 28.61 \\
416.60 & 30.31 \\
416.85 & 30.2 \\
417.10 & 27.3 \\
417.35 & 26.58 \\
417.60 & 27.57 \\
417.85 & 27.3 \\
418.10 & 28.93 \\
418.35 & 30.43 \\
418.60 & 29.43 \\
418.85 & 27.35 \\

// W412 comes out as 0.24 nm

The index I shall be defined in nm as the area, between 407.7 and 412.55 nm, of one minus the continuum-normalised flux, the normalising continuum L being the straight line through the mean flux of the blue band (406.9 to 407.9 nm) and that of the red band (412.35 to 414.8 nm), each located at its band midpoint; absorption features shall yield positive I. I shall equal 0.49 nm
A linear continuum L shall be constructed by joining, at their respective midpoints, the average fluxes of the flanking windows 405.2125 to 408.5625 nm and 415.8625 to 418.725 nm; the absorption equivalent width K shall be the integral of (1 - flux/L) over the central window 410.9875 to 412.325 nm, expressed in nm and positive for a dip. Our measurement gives 0.09 nm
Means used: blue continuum 28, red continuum 28.7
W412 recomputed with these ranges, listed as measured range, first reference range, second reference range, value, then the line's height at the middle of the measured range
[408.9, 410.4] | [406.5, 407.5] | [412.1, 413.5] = 0.193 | 28.3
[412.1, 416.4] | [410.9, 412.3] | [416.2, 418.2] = -0.298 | 27.3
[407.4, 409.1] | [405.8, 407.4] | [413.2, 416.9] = 0.012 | 28.4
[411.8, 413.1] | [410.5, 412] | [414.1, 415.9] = -0.041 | 26.8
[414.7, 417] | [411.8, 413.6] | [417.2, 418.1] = -0.201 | 27.6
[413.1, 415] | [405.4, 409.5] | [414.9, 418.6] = -0.038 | 28.8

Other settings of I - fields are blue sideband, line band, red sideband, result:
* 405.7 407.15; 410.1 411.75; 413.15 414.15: 0.229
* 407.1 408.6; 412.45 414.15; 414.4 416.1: 0.068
